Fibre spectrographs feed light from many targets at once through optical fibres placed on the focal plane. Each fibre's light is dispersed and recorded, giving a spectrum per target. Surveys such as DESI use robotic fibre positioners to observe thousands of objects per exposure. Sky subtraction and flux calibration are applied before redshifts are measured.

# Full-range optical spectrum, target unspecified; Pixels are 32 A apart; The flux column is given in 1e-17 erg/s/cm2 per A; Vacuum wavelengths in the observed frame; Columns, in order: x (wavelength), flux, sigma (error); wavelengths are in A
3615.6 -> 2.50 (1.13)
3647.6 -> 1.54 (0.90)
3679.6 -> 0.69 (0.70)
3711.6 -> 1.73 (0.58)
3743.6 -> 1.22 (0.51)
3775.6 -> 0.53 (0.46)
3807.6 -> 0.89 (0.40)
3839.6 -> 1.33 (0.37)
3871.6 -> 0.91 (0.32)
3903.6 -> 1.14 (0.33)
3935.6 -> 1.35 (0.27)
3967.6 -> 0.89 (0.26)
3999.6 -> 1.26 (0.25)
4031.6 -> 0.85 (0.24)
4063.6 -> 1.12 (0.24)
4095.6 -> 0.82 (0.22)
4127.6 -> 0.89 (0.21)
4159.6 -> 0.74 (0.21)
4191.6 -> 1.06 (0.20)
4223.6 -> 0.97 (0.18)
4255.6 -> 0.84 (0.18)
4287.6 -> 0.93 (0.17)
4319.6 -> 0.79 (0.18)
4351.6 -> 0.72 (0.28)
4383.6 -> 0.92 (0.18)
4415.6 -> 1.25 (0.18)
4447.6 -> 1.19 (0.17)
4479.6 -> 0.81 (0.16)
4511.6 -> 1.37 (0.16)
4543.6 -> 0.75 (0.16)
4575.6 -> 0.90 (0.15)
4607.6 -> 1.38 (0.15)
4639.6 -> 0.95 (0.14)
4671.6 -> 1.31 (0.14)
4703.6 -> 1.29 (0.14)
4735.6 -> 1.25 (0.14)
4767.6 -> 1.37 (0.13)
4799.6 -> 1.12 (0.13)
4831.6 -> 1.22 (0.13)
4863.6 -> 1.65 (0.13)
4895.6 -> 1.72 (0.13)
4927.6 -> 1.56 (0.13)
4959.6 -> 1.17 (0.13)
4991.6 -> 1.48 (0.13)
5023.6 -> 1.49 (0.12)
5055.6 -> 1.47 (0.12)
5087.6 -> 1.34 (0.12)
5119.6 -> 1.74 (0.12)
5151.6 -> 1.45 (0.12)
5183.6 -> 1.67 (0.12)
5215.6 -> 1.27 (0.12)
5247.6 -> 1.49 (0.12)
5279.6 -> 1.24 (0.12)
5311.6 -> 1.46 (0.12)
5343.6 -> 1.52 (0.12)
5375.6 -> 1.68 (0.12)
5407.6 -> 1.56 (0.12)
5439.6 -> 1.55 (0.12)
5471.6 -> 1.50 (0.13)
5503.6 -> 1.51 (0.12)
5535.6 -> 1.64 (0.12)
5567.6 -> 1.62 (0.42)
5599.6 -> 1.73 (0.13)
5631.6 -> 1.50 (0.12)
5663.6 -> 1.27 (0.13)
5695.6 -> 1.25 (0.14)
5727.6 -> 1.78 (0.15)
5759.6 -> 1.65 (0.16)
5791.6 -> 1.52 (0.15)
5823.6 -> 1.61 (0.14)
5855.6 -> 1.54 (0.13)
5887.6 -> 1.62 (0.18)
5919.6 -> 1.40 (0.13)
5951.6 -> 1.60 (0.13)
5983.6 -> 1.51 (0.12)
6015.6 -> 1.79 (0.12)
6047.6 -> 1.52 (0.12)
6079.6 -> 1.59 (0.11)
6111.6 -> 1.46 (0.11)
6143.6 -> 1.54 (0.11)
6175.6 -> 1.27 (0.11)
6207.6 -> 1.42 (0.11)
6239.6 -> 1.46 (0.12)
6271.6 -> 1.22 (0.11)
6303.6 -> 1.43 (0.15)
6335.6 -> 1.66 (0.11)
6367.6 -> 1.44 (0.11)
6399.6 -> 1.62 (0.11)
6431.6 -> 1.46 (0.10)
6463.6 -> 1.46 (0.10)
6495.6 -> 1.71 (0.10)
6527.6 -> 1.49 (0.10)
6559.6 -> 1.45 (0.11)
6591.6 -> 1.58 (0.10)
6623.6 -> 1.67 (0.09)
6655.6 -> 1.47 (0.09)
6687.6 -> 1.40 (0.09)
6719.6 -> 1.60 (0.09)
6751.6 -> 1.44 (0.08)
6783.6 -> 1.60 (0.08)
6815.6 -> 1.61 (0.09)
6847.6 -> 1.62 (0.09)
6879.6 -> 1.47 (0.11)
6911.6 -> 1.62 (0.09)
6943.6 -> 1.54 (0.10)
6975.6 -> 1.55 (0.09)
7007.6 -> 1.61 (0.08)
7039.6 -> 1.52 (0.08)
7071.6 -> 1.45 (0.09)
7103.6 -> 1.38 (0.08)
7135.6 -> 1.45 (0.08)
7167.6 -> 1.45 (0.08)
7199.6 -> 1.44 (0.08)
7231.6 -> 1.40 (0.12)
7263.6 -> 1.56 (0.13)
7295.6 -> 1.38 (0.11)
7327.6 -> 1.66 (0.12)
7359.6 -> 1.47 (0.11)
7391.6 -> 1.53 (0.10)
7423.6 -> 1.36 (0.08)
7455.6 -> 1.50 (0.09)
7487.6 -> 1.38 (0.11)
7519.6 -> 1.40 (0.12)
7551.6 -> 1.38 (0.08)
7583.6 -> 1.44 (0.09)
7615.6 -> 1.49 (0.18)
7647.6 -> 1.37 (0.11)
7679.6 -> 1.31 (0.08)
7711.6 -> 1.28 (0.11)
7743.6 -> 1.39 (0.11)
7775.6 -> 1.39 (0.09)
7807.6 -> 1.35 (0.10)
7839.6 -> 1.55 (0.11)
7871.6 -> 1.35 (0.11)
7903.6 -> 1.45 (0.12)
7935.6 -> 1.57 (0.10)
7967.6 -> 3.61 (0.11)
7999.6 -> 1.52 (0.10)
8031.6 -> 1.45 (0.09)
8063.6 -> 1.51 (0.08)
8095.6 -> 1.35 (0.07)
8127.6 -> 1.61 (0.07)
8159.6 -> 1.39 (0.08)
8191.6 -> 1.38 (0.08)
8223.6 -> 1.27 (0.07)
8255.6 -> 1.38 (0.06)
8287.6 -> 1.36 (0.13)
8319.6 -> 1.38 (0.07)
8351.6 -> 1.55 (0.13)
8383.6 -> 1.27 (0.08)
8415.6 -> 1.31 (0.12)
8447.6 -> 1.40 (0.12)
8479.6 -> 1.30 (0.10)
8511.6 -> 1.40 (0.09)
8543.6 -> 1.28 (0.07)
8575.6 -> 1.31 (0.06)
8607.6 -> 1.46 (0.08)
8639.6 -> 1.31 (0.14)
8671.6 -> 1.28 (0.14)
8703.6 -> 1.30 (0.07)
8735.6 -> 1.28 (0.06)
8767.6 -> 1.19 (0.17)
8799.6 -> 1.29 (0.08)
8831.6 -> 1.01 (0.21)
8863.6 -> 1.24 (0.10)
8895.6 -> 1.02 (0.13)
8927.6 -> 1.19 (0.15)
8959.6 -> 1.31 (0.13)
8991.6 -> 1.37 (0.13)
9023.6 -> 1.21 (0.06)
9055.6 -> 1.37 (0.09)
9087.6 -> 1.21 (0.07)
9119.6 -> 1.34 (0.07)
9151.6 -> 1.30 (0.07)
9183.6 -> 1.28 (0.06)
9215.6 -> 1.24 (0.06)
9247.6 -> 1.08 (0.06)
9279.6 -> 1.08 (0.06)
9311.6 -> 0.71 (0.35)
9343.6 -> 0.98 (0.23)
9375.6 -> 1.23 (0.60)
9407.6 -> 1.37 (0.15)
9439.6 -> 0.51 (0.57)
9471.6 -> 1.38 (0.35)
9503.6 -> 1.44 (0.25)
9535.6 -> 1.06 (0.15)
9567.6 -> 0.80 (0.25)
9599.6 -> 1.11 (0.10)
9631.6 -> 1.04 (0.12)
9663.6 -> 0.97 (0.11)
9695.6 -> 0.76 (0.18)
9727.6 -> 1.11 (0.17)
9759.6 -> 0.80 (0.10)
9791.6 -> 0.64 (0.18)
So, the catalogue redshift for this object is 0.212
